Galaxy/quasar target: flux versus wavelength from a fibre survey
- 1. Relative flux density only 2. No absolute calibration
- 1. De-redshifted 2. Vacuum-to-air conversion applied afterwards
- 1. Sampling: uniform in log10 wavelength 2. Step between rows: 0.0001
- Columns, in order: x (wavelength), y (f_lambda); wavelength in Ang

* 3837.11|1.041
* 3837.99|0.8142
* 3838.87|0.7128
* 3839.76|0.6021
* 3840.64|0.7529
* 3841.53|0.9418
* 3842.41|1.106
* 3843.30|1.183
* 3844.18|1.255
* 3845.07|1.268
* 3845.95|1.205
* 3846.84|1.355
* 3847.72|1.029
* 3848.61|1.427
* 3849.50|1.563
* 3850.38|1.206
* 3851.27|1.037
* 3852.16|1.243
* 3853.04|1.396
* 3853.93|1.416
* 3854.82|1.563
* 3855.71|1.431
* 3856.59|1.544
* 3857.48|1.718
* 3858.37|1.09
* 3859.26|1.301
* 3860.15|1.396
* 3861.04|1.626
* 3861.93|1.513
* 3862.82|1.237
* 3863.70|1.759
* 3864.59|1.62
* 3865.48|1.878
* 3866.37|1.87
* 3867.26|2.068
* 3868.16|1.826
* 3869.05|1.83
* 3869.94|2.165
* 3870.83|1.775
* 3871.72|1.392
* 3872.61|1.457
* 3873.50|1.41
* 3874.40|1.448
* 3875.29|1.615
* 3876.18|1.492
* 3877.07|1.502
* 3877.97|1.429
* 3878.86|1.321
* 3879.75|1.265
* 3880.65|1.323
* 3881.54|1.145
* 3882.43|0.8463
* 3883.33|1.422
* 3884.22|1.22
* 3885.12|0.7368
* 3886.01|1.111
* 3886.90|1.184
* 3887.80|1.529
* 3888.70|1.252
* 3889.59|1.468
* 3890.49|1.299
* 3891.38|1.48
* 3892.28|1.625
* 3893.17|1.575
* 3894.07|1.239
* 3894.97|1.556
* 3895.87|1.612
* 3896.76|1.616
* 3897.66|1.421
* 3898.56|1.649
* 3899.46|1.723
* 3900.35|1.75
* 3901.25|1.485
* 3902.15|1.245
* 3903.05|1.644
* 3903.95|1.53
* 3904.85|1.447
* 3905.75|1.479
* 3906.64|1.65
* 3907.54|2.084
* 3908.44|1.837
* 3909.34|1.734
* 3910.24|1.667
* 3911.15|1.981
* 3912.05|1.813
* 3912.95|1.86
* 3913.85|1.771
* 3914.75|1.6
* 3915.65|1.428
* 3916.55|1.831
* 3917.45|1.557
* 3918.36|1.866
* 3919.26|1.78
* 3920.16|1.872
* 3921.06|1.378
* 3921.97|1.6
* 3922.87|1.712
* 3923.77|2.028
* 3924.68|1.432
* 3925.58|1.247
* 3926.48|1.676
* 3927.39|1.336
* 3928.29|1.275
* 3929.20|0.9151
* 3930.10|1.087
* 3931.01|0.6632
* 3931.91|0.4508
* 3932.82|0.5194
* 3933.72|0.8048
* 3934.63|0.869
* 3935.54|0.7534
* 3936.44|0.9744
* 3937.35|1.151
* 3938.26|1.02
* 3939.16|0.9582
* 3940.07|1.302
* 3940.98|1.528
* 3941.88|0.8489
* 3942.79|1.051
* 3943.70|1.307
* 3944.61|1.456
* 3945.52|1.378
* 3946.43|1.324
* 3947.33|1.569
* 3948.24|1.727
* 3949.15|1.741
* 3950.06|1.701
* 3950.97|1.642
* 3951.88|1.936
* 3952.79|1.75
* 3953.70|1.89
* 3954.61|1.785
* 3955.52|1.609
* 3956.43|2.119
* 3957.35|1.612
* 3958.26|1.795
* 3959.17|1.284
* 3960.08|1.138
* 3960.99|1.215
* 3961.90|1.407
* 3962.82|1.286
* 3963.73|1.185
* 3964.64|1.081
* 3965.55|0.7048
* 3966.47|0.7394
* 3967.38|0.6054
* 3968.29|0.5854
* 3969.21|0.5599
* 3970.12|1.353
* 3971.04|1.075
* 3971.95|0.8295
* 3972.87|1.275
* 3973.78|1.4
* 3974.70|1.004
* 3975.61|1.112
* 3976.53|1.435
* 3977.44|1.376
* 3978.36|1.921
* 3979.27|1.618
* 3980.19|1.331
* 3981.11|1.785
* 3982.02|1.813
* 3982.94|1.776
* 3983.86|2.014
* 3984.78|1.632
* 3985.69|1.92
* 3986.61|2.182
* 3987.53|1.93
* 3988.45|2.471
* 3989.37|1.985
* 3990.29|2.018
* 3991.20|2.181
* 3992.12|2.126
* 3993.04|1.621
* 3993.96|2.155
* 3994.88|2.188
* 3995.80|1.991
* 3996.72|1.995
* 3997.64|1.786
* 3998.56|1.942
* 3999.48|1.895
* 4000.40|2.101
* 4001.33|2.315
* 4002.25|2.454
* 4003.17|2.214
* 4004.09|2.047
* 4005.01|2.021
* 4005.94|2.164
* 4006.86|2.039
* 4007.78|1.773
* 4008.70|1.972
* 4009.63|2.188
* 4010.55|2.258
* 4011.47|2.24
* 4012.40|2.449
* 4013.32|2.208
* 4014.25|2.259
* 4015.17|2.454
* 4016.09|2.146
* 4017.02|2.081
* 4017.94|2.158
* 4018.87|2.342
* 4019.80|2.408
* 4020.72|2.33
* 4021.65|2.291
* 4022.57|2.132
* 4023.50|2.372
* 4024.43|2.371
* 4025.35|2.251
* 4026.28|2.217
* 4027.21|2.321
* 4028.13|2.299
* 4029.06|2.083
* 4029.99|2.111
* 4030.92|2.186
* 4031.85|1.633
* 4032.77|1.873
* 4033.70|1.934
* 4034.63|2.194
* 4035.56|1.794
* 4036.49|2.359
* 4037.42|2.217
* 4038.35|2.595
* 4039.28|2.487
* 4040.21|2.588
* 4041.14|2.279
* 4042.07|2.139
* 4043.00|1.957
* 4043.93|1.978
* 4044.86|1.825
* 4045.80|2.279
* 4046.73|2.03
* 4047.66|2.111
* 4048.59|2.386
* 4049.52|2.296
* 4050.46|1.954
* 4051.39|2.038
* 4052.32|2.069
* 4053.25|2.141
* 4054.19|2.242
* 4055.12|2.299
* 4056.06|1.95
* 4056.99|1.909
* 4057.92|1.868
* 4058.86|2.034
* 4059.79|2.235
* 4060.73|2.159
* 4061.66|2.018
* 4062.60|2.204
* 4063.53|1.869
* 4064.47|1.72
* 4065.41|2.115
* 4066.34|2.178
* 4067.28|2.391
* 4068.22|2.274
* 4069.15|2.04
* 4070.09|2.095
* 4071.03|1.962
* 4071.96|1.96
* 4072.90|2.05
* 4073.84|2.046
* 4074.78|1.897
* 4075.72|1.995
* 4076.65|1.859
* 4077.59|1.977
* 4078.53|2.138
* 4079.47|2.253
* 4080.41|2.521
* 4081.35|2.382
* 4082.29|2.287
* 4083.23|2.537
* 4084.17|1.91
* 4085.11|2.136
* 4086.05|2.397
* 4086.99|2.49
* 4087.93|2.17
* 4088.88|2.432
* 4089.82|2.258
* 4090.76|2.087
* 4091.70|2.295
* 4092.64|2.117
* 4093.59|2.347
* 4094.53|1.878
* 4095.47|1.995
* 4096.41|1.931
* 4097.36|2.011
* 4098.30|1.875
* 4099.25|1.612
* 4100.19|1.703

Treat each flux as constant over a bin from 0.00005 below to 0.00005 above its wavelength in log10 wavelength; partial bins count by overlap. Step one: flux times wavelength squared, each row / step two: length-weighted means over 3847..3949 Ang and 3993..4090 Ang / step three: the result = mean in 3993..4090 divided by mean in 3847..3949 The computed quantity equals 1.6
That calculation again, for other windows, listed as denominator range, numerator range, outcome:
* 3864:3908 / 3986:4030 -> 1.52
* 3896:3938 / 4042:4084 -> 1.55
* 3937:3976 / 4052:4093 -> 1.74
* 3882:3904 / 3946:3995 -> 1.14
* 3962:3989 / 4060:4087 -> 1.62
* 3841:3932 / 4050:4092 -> 1.59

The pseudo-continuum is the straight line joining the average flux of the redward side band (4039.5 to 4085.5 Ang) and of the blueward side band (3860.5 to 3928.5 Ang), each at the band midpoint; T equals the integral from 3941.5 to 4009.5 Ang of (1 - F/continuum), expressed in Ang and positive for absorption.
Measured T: 7.5 Ang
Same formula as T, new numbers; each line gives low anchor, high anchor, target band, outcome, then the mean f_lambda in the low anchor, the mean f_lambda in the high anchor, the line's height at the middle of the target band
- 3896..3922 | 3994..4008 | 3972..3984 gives 2.9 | 1.67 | 2.07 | 1.97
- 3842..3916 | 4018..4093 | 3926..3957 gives 7.7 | 1.49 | 2.16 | 1.72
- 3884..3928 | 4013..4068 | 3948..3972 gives 5.9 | 1.56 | 2.16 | 1.8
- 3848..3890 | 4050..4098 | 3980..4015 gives -3.3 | 1.45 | 2.12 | 1.87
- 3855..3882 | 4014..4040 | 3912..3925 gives 0.4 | 1.55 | 2.21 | 1.76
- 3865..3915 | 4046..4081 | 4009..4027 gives -3.0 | 1.54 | 2.09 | 1.95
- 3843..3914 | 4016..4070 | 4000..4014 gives -1.1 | 1.49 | 2.15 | 2.01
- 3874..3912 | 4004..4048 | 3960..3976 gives 7.2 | 1.47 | 2.18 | 1.87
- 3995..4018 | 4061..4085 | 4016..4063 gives -0.9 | 2.13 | 2.11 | 2.12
